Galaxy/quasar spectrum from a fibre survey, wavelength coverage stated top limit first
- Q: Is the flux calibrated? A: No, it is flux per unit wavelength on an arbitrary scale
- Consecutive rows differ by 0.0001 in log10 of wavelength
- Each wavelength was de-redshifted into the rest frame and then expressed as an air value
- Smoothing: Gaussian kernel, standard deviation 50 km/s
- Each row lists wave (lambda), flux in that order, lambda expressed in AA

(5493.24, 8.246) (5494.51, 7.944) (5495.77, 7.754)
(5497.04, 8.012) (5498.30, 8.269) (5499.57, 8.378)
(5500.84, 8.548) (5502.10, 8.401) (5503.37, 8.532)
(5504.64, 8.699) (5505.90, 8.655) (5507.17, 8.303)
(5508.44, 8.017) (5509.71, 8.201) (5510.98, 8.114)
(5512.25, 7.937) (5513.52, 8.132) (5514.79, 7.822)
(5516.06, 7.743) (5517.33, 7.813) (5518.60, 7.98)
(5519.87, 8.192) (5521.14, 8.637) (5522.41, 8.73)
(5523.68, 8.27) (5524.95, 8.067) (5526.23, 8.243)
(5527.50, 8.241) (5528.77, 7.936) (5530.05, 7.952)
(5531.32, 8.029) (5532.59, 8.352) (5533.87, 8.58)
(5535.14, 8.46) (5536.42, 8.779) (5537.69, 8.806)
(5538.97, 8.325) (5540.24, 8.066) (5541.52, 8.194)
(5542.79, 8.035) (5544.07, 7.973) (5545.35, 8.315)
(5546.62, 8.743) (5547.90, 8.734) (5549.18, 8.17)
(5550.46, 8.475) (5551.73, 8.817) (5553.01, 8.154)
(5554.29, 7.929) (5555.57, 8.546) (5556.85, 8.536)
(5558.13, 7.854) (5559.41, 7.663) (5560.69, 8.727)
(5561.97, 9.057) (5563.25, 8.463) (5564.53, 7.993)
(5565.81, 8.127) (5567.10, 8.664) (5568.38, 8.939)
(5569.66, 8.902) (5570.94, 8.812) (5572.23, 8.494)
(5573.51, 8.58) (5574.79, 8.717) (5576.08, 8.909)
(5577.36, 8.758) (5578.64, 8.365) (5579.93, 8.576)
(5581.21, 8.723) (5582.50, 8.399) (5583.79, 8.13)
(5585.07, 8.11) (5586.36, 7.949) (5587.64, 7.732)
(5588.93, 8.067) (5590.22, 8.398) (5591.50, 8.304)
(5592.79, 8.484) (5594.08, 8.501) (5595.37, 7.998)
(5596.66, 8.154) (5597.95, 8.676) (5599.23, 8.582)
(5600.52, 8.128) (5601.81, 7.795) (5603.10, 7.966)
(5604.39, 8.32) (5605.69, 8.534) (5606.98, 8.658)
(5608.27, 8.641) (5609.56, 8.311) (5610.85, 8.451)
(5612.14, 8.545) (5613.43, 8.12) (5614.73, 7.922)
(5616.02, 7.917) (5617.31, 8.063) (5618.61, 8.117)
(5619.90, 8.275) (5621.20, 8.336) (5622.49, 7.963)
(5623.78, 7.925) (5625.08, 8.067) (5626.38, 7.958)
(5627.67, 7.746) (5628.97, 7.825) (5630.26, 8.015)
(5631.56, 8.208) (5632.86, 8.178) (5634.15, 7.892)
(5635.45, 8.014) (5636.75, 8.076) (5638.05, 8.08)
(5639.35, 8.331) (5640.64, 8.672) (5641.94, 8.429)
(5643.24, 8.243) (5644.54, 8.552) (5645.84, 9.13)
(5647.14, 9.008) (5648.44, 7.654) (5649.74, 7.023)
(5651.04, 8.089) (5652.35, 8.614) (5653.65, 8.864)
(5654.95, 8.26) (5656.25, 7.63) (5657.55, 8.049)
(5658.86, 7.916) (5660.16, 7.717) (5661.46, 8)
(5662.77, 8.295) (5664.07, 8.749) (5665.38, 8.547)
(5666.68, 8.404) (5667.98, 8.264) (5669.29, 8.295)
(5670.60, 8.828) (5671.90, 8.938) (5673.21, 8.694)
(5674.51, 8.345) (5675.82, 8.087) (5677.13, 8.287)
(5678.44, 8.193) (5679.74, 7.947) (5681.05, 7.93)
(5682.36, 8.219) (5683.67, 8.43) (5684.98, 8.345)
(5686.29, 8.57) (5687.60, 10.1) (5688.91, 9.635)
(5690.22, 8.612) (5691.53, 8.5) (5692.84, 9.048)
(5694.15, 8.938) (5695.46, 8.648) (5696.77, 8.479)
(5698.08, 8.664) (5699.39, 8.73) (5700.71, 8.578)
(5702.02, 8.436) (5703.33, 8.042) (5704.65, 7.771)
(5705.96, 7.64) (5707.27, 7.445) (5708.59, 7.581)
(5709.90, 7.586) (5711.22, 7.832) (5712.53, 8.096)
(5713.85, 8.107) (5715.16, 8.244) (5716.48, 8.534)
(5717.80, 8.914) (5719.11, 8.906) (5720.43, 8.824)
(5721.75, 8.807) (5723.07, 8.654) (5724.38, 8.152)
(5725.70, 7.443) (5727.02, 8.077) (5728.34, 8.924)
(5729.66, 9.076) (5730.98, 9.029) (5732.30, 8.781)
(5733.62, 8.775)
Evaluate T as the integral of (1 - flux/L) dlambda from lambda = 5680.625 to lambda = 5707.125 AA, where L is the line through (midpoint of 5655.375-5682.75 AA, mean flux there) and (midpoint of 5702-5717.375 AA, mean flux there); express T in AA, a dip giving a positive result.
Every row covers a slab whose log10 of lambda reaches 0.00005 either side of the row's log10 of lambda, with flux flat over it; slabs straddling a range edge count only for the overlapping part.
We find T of -1.6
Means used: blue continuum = 8.25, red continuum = 7.94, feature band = 8.55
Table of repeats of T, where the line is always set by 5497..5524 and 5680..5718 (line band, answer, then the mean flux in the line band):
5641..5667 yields 0.3 AA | 8.26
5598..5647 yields 0.6 AA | 8.23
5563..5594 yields -0.5 AA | 8.44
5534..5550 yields -0.2 AA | 8.39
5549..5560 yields 0.1 AA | 8.24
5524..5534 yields 0.1 AA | 8.15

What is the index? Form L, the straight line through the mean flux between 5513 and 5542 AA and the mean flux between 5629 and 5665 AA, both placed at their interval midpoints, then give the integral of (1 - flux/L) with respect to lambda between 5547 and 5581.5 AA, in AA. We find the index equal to -1.2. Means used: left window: 8.23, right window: 8.21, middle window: 8.51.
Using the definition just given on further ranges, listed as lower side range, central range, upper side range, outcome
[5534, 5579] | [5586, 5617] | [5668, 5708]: 0.77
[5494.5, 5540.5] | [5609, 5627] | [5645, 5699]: 0.50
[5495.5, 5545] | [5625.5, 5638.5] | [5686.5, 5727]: 0.55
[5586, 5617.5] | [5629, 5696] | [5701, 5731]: -0.99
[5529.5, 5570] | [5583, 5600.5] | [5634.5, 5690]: 0.30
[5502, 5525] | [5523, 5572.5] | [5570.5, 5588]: -0.15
